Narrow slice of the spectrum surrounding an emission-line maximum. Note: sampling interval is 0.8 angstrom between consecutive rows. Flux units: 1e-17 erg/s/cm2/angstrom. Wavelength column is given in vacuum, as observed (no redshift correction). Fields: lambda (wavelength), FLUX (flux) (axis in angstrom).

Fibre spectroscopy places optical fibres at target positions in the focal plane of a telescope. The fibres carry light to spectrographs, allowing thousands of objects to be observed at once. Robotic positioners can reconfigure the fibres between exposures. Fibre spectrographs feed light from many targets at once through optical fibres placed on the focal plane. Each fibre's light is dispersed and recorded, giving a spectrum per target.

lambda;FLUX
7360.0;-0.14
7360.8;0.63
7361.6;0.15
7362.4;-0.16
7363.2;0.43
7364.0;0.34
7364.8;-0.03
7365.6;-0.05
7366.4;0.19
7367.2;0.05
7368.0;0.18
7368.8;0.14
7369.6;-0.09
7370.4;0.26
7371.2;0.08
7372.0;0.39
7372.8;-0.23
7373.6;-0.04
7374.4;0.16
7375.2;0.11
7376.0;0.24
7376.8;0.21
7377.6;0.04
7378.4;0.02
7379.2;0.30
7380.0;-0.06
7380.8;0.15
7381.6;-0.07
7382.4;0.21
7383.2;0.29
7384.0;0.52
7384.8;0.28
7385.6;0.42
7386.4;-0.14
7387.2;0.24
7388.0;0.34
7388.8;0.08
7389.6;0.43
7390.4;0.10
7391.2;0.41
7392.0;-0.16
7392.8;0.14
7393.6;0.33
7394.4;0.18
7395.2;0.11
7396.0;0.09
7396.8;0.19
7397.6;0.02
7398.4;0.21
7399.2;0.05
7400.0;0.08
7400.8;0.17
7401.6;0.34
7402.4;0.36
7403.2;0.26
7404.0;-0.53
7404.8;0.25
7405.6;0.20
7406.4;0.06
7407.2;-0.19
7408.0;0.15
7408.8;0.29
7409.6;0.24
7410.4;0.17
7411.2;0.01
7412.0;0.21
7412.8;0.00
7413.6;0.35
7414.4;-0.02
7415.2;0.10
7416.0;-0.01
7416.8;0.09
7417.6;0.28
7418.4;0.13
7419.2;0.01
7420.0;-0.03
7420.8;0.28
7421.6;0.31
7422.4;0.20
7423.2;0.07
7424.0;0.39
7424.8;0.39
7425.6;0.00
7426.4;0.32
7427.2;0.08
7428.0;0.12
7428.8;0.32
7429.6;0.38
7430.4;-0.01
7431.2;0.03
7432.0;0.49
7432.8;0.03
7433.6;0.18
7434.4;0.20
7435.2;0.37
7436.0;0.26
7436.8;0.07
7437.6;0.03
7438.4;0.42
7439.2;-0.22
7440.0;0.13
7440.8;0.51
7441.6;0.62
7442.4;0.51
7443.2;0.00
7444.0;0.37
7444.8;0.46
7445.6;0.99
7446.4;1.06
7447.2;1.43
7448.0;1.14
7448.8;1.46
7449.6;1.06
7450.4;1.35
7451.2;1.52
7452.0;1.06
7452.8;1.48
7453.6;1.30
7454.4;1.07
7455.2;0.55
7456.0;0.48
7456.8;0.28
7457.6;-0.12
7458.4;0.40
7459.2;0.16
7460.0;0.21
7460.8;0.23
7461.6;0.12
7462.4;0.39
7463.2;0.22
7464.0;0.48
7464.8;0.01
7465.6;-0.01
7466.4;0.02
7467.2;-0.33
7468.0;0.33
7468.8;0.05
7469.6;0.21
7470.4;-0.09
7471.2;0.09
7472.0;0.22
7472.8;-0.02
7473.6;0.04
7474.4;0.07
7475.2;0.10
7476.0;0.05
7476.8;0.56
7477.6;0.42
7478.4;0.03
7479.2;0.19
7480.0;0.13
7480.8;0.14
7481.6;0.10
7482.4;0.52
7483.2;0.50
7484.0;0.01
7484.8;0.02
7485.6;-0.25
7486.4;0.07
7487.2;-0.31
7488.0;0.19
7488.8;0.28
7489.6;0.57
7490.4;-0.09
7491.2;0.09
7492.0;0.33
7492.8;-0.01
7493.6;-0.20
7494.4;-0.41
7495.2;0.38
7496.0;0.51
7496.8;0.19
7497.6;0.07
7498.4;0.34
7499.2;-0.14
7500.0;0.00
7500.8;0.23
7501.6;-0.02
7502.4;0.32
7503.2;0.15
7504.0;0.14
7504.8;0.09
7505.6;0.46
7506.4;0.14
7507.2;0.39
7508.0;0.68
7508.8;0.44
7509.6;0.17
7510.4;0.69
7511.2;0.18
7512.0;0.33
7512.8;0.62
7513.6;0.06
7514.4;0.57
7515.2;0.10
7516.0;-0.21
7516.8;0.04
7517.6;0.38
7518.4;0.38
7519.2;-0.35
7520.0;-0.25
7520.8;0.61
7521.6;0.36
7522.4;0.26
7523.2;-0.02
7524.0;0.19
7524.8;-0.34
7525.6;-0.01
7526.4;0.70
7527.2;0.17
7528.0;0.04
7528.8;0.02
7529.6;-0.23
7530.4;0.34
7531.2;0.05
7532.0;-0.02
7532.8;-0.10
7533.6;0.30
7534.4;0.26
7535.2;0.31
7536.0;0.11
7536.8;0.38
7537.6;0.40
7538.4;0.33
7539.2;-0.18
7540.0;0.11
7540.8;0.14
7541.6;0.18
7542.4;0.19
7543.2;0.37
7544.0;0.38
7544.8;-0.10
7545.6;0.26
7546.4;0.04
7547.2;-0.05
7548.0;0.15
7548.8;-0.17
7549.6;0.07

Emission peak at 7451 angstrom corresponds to [O II] 3727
